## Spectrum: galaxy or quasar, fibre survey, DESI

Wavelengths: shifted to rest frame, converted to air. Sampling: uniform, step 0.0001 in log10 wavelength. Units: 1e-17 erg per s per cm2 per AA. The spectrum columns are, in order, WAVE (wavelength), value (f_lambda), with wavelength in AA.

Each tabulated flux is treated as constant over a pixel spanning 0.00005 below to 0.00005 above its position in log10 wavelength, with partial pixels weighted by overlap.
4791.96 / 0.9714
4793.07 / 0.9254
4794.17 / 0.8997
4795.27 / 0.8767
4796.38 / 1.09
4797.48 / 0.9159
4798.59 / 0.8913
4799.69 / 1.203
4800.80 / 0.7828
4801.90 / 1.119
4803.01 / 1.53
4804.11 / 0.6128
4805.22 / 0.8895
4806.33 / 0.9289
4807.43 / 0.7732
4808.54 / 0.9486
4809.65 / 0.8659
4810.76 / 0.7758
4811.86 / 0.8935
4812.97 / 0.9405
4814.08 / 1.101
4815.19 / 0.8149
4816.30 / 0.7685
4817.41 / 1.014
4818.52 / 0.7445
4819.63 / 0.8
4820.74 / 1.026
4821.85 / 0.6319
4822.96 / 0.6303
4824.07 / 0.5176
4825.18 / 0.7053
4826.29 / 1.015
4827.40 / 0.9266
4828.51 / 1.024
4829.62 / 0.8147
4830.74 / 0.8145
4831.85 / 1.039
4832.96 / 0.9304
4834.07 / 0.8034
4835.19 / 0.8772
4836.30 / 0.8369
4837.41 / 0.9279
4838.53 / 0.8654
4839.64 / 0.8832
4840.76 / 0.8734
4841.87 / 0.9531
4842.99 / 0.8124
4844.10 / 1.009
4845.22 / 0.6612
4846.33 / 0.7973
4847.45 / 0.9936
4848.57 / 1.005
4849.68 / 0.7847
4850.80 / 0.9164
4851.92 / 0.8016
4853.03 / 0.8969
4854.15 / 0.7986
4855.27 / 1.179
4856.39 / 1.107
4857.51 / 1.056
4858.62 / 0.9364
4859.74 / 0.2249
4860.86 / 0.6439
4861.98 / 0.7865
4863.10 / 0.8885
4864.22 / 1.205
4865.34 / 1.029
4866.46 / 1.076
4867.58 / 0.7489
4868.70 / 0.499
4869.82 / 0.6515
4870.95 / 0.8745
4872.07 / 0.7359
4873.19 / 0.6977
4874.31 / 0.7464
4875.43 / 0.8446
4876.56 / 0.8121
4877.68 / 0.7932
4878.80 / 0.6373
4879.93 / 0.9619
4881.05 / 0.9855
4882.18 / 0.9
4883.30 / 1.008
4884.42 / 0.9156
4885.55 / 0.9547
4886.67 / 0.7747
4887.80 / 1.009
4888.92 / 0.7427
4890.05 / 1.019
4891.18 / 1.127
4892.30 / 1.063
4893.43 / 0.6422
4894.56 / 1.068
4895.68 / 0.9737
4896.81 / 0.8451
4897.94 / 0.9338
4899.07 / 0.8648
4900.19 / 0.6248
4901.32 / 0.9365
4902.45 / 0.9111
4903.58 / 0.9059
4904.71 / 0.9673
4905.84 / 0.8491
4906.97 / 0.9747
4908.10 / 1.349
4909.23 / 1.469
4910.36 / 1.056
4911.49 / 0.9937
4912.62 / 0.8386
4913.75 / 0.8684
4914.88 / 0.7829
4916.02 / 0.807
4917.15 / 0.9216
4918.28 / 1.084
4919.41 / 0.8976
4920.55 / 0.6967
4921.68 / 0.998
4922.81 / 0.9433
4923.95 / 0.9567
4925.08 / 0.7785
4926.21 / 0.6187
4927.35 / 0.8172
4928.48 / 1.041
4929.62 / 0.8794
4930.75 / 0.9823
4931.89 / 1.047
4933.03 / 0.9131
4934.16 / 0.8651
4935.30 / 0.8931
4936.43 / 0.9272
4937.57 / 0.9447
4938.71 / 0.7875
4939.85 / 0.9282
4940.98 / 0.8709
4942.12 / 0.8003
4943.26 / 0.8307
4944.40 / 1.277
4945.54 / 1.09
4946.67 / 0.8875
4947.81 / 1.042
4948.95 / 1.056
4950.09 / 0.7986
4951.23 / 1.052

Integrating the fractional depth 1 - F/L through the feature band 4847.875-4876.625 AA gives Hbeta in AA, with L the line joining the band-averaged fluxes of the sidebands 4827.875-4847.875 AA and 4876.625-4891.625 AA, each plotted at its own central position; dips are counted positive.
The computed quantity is 1.59 AA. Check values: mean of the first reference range 0.884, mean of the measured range 0.845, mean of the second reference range 0.905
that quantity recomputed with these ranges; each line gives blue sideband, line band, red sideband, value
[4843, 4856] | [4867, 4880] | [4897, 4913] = 2.61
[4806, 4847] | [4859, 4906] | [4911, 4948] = 1.63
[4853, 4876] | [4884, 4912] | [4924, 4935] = -3.11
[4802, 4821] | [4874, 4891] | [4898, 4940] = 0.68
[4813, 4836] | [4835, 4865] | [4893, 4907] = -0.60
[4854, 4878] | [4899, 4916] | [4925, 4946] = -1.48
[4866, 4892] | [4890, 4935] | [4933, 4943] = -3.42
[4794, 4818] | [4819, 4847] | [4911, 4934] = 2.42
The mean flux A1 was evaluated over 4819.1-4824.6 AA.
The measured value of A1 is 0.722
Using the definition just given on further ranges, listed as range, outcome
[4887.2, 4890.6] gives 0.921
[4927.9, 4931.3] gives 0.968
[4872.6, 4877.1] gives 0.775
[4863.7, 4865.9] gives 1.12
